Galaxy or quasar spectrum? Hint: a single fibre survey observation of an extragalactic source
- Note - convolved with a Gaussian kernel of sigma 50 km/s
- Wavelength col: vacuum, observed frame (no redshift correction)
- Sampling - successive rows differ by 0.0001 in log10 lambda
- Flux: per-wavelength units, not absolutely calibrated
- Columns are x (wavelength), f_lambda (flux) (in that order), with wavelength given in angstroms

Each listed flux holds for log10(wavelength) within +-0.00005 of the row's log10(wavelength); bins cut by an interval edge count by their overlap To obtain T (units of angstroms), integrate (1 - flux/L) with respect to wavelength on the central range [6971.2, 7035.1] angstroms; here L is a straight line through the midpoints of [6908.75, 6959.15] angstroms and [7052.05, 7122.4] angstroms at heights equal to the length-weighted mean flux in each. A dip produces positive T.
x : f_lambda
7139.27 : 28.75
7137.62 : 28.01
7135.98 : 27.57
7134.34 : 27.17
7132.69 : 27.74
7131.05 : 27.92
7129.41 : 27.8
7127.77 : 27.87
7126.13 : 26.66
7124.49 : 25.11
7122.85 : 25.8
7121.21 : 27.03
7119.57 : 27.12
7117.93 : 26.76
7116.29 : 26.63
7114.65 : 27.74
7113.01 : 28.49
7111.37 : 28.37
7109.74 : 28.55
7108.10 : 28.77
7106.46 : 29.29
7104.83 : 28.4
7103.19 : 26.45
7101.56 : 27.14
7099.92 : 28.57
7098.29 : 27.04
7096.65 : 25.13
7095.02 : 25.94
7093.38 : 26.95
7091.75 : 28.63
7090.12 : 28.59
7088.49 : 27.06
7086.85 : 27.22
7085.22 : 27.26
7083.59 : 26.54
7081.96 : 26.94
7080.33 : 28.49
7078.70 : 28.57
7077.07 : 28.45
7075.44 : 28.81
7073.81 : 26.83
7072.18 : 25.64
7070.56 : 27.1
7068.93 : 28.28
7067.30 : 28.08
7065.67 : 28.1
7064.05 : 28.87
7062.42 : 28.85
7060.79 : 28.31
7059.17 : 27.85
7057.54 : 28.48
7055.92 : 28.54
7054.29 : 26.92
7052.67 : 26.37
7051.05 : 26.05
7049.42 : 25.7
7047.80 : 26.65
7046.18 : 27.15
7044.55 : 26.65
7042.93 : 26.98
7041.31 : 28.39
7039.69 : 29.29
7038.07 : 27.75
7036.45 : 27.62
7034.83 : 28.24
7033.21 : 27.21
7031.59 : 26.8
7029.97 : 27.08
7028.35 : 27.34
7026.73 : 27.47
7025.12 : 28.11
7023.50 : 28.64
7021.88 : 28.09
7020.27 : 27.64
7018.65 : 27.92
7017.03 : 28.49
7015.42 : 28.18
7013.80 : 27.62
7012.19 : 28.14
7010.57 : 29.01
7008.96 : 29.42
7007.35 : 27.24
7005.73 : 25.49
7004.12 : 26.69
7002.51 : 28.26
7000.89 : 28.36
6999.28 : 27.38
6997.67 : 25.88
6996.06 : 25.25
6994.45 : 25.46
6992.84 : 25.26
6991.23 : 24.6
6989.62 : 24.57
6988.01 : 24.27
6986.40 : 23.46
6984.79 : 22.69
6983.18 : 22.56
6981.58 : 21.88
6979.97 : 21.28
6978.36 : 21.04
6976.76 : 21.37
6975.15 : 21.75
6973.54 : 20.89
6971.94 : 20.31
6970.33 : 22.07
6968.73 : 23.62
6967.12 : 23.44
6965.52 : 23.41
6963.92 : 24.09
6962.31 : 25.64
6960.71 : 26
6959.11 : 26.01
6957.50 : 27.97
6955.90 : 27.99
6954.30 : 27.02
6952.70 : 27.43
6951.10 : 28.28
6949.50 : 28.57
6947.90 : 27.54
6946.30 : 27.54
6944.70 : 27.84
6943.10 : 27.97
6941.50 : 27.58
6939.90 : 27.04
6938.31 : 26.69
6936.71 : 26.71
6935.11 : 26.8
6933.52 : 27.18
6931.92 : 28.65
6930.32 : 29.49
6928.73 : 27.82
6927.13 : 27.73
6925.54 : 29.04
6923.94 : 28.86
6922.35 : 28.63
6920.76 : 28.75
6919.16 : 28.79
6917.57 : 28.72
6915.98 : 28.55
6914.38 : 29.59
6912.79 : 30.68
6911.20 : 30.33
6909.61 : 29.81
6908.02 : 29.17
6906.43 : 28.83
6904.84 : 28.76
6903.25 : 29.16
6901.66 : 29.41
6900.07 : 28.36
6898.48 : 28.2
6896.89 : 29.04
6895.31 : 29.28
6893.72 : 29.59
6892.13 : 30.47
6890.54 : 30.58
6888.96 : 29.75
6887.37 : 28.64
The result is 4.97 angstroms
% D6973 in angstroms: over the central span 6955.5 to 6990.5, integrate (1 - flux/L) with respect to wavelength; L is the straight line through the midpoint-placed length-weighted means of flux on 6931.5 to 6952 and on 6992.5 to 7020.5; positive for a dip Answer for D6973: 5.1 angstroms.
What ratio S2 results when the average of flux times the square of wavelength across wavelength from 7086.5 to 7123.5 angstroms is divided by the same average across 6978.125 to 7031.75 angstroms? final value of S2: 1.08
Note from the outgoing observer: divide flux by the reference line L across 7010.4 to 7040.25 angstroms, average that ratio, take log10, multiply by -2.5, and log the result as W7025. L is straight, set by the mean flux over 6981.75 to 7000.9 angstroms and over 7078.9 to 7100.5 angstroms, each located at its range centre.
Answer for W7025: -0.09 mag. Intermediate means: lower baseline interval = 24.7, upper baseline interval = 27.3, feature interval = 27.9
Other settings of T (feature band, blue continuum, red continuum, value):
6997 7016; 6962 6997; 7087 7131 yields -2.9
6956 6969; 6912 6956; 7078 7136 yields 1.3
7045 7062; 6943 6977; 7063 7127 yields -0.3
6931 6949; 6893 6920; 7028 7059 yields 0.8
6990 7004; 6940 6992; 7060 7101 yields -0.4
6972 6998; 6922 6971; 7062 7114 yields 3.8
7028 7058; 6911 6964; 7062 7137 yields 0.4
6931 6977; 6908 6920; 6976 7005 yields 1.8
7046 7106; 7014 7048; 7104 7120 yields 0.9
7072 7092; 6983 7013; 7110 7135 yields -0.6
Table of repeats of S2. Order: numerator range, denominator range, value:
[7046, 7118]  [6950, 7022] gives 1.12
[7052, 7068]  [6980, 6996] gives 1.20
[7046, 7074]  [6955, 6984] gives 1.20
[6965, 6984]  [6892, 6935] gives 0.77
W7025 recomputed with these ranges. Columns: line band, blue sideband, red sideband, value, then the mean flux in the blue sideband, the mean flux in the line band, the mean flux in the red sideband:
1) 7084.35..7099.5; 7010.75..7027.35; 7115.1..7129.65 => 0.00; 28.1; 27.1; 26.7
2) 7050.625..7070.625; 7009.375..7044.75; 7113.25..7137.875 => -0.01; 27.9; 27.9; 27.1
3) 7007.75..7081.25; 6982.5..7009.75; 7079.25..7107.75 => -0.05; 25.7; 27.8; 27.4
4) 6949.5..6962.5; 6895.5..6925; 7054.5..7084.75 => 0.06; 29.1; 27.2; 27.9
